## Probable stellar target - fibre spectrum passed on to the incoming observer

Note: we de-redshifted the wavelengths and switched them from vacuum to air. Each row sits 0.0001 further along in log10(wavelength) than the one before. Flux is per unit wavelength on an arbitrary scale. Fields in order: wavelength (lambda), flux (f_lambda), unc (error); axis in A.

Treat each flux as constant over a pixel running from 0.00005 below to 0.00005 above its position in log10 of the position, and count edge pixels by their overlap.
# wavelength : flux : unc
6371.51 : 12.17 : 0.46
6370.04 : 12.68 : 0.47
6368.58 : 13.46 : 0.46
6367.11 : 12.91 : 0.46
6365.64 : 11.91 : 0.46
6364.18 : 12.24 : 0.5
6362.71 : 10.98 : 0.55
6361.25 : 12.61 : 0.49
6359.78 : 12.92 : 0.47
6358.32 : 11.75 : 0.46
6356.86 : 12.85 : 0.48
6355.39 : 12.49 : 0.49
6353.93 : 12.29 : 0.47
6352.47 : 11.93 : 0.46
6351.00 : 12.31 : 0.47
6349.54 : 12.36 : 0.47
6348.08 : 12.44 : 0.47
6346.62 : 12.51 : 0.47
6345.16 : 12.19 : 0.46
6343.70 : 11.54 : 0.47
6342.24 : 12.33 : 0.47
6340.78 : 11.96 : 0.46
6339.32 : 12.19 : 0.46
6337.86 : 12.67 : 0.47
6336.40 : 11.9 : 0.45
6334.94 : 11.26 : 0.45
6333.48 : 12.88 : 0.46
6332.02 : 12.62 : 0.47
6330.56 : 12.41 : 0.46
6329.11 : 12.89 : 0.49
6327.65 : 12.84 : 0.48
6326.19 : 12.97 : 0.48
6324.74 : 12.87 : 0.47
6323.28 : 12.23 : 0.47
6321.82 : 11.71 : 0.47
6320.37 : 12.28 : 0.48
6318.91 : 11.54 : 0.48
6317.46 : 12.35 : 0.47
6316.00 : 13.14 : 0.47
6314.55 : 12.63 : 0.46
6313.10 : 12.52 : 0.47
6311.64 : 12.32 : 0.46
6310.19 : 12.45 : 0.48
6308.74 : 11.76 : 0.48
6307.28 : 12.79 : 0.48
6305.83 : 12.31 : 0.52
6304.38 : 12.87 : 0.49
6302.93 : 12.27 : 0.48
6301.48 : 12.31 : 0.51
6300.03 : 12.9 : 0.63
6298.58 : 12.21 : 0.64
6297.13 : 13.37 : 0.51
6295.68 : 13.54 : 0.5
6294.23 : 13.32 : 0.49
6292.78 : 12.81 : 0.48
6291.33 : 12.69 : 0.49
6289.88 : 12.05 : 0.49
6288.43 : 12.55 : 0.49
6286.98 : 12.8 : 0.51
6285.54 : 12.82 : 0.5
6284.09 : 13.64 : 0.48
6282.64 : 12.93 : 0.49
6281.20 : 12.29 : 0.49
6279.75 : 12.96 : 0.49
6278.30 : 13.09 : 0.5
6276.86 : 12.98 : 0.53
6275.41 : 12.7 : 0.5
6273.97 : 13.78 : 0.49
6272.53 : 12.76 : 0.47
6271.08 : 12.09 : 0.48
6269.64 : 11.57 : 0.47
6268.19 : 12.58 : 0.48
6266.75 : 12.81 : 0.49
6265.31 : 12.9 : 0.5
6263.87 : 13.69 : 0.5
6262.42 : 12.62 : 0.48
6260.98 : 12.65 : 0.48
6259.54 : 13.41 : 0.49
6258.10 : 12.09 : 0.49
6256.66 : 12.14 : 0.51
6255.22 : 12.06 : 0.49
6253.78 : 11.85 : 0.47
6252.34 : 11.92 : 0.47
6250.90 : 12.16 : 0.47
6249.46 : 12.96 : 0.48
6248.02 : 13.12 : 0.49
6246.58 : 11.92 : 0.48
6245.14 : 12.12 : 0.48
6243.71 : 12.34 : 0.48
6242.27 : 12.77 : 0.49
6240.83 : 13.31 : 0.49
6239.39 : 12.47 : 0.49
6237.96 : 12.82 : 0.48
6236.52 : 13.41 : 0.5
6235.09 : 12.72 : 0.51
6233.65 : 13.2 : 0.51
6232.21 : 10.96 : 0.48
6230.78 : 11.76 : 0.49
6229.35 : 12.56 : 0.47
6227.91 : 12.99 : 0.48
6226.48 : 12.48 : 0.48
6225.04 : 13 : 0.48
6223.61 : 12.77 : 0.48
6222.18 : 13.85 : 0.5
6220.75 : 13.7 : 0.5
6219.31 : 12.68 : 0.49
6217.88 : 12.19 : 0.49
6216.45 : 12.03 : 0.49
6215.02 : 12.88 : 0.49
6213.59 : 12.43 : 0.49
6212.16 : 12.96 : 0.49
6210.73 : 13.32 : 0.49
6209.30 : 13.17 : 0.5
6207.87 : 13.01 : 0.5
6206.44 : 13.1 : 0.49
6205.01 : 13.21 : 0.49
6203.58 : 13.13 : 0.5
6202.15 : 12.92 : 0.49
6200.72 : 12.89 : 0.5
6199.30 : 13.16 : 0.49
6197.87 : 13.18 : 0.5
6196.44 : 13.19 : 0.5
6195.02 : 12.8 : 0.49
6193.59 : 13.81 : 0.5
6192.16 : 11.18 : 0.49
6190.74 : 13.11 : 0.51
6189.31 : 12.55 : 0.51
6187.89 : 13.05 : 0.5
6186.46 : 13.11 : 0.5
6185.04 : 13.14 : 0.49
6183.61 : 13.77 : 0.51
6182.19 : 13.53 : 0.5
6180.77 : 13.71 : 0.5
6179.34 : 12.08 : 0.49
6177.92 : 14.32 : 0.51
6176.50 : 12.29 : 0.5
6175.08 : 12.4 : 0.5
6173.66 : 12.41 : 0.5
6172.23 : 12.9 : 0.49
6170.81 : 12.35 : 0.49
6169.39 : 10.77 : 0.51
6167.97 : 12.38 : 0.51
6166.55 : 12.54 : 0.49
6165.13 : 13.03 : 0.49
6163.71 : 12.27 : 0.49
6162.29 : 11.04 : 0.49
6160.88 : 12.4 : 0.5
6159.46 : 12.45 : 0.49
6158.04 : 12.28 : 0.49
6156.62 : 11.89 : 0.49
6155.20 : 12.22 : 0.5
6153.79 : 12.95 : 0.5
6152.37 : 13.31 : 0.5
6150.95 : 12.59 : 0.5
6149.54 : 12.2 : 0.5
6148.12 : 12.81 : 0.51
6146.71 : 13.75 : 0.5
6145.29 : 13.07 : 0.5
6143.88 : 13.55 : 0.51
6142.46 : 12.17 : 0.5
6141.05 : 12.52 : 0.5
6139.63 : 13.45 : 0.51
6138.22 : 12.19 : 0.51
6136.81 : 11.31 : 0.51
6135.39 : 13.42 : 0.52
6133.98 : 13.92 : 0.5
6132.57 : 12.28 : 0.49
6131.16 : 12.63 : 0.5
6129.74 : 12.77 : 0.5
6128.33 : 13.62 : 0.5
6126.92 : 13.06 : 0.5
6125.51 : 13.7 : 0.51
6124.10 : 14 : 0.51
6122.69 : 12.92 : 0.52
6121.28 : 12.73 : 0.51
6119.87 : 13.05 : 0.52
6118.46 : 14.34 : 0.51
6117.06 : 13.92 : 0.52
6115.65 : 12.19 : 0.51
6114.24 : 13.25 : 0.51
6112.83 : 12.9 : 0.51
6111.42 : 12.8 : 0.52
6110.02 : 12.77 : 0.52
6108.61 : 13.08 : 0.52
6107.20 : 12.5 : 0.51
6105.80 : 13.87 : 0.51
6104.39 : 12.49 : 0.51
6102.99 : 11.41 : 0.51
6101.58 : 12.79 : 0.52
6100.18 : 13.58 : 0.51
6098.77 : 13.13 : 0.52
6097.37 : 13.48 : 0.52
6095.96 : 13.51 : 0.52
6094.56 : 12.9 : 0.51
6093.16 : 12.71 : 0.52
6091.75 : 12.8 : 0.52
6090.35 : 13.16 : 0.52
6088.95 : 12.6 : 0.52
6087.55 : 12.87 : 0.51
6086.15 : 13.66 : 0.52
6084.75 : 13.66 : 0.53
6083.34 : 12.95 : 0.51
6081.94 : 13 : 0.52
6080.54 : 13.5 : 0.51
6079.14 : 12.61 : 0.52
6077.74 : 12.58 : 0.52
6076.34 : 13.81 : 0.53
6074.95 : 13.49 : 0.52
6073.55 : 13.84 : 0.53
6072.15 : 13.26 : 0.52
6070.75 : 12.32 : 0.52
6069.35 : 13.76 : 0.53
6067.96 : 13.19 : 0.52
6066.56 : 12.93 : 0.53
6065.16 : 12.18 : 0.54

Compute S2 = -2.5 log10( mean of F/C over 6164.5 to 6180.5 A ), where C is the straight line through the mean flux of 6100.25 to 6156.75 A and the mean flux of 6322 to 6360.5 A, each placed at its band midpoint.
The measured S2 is 0.02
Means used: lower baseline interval 12.9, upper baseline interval 12.4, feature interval 12.5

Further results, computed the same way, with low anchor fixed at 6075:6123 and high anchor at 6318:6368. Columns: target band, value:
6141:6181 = 0.03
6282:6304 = -0.03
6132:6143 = 0.02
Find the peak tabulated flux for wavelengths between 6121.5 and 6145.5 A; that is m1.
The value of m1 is 14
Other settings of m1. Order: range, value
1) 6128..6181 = 14.32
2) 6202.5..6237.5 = 13.85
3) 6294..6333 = 13.54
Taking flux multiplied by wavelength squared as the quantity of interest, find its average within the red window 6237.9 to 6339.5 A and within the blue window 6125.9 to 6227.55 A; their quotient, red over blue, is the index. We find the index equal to 1.0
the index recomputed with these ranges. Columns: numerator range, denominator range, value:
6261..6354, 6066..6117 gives 1.03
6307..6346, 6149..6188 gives 1.03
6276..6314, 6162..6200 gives 1.03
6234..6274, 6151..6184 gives 1.03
